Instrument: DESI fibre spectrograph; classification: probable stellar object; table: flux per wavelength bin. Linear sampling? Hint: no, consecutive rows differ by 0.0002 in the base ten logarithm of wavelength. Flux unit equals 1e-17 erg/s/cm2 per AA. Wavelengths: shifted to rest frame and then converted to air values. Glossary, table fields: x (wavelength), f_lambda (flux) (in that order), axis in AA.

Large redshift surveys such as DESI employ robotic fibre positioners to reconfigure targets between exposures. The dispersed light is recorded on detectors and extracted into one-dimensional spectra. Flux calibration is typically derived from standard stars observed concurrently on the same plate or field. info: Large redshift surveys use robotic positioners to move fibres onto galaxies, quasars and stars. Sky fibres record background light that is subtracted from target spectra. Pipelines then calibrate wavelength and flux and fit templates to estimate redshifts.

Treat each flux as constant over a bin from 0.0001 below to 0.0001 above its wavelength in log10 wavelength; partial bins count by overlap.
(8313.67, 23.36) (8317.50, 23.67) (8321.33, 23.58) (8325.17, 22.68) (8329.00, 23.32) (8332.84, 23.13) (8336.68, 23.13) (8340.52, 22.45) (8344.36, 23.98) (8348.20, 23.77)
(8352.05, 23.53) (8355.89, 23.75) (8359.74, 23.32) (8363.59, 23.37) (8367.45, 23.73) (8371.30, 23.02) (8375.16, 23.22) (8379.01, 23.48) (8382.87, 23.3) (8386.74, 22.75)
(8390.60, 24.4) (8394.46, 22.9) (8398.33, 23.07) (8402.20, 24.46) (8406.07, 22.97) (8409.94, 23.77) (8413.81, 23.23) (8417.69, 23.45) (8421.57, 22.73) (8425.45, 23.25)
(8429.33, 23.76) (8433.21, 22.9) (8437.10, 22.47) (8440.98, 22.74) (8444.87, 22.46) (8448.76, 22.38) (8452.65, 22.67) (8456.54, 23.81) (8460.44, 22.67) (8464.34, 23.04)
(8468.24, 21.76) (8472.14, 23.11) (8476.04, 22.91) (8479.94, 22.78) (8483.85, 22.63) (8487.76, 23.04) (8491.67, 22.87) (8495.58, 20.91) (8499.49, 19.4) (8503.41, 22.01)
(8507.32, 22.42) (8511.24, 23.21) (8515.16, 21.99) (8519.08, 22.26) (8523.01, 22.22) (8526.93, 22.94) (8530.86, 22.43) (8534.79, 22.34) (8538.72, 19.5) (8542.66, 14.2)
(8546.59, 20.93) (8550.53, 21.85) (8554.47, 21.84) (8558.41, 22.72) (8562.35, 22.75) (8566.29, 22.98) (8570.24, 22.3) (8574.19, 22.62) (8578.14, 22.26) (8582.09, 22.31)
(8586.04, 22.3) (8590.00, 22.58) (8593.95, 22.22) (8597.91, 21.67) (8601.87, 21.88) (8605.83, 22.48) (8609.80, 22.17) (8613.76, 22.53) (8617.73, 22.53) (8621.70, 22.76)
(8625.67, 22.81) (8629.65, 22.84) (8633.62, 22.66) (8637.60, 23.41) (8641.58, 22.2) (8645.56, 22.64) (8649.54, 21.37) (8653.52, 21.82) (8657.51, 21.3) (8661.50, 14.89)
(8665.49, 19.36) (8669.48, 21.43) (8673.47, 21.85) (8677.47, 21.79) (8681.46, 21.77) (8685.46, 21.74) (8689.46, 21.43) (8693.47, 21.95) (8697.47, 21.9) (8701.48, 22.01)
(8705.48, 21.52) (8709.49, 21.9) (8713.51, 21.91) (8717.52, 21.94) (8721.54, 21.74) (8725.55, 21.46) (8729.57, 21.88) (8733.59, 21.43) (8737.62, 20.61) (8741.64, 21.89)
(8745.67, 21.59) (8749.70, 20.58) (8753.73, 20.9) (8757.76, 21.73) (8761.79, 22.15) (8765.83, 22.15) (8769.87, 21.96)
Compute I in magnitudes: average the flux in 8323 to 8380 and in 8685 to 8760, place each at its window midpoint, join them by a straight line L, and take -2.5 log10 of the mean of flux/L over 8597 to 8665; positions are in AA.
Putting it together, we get 0.01 mag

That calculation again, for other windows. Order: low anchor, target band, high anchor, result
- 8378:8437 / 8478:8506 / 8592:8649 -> 0.05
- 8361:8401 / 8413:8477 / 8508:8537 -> 0.00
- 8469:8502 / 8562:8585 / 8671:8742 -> -0.03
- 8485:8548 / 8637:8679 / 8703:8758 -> 0.02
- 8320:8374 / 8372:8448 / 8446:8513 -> -0.01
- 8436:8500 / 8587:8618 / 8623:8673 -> -0.03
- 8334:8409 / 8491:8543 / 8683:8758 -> 0.06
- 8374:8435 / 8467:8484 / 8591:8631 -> 0.02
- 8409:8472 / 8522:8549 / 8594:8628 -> 0.10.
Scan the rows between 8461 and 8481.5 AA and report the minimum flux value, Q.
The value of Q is 21.76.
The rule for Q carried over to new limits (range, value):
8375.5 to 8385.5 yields 23.3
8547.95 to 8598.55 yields 21.67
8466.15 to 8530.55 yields 19.4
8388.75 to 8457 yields 22.38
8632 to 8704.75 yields 14.89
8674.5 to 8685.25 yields 21.77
